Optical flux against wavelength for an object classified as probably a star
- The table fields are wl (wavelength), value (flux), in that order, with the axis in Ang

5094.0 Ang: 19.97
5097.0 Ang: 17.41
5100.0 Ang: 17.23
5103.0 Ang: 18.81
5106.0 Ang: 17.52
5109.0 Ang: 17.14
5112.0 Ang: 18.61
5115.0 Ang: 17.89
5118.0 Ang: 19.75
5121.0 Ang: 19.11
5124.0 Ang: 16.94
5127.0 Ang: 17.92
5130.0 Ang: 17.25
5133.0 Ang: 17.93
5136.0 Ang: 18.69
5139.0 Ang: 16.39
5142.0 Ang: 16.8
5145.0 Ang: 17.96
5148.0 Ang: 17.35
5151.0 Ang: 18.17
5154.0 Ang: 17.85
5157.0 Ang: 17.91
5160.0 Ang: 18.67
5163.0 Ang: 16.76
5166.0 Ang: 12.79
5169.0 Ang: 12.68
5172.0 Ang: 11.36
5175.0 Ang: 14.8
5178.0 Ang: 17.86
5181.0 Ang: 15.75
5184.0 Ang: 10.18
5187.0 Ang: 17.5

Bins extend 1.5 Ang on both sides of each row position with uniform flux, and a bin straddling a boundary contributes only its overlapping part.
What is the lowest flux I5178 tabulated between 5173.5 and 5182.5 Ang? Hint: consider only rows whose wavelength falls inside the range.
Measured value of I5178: 14.8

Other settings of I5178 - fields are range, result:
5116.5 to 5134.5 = 16.94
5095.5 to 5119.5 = 17.14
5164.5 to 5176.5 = 11.36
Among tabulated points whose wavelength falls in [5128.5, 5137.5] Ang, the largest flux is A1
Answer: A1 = 18.69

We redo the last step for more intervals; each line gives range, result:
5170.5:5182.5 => 17.86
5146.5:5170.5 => 18.67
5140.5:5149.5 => 17.96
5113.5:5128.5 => 19.75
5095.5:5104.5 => 18.81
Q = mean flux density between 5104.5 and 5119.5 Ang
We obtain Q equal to 18.2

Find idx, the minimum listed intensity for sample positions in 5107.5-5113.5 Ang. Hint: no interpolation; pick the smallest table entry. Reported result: 17.14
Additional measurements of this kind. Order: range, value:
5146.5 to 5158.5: 17.35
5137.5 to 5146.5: 16.39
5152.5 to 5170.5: 12.68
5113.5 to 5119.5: 17.89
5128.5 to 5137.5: 17.25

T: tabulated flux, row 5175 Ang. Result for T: 14.8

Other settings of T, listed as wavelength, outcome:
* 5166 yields 12.79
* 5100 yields 17.23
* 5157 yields 17.91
